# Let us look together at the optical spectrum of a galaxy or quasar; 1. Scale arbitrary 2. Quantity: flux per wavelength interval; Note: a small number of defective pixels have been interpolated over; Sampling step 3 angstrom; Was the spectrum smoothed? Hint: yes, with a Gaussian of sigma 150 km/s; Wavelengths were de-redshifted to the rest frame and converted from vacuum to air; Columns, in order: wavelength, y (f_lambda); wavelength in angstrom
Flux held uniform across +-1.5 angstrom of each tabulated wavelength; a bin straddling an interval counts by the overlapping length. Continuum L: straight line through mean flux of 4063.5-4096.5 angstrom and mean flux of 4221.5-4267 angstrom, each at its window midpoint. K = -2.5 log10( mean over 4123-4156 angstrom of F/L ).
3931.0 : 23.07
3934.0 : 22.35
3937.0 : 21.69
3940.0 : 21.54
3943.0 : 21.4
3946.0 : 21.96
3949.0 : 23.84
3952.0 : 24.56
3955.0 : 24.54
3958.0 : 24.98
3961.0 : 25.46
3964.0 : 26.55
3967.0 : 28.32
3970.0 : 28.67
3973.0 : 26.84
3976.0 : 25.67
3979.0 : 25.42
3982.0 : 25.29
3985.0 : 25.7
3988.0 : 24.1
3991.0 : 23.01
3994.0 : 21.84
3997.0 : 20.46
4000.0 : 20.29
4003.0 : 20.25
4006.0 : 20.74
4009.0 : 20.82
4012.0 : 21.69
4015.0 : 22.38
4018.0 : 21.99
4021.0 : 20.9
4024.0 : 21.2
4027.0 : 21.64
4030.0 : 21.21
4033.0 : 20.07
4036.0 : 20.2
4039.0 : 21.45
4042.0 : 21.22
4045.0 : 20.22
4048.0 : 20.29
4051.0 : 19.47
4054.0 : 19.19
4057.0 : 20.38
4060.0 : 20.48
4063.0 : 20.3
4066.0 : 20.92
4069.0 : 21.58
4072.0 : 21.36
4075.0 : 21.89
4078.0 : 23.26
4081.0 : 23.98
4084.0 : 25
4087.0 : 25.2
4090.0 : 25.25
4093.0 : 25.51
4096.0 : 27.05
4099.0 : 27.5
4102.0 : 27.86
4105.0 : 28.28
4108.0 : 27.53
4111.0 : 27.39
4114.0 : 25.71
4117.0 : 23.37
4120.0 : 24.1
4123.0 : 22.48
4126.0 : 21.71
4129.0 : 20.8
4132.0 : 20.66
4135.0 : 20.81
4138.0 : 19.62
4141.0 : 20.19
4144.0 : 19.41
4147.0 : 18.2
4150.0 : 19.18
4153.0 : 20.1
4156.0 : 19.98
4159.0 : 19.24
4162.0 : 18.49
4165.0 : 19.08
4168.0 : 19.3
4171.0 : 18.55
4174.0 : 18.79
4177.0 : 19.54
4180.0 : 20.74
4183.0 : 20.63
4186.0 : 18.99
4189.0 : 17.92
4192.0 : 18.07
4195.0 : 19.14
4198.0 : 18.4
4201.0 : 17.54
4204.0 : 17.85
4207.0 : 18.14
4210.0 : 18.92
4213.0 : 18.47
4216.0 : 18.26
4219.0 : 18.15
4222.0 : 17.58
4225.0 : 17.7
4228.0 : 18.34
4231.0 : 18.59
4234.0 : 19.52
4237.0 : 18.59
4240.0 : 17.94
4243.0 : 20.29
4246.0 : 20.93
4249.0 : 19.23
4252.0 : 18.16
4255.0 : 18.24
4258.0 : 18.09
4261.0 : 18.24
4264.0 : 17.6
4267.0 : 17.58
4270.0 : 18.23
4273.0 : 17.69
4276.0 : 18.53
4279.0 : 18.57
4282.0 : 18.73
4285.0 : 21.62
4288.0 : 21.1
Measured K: 0.08 mag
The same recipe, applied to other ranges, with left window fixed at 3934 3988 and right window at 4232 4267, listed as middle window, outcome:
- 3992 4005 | 0.15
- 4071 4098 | -0.10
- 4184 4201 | 0.08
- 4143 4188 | 0.06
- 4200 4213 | 0.08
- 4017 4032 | 0.10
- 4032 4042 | 0.12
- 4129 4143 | 0.04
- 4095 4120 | -0.22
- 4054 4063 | 0.13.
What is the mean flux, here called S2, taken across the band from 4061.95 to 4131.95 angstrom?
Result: 24.2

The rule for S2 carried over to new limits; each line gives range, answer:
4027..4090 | 21.5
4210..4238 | 18.4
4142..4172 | 19.2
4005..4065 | 20.8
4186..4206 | 18.2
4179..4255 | 18.7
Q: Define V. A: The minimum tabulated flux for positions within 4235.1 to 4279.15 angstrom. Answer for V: 17.58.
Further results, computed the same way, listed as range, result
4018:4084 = 19.19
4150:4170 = 18.49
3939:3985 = 21.4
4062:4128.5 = 20.3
